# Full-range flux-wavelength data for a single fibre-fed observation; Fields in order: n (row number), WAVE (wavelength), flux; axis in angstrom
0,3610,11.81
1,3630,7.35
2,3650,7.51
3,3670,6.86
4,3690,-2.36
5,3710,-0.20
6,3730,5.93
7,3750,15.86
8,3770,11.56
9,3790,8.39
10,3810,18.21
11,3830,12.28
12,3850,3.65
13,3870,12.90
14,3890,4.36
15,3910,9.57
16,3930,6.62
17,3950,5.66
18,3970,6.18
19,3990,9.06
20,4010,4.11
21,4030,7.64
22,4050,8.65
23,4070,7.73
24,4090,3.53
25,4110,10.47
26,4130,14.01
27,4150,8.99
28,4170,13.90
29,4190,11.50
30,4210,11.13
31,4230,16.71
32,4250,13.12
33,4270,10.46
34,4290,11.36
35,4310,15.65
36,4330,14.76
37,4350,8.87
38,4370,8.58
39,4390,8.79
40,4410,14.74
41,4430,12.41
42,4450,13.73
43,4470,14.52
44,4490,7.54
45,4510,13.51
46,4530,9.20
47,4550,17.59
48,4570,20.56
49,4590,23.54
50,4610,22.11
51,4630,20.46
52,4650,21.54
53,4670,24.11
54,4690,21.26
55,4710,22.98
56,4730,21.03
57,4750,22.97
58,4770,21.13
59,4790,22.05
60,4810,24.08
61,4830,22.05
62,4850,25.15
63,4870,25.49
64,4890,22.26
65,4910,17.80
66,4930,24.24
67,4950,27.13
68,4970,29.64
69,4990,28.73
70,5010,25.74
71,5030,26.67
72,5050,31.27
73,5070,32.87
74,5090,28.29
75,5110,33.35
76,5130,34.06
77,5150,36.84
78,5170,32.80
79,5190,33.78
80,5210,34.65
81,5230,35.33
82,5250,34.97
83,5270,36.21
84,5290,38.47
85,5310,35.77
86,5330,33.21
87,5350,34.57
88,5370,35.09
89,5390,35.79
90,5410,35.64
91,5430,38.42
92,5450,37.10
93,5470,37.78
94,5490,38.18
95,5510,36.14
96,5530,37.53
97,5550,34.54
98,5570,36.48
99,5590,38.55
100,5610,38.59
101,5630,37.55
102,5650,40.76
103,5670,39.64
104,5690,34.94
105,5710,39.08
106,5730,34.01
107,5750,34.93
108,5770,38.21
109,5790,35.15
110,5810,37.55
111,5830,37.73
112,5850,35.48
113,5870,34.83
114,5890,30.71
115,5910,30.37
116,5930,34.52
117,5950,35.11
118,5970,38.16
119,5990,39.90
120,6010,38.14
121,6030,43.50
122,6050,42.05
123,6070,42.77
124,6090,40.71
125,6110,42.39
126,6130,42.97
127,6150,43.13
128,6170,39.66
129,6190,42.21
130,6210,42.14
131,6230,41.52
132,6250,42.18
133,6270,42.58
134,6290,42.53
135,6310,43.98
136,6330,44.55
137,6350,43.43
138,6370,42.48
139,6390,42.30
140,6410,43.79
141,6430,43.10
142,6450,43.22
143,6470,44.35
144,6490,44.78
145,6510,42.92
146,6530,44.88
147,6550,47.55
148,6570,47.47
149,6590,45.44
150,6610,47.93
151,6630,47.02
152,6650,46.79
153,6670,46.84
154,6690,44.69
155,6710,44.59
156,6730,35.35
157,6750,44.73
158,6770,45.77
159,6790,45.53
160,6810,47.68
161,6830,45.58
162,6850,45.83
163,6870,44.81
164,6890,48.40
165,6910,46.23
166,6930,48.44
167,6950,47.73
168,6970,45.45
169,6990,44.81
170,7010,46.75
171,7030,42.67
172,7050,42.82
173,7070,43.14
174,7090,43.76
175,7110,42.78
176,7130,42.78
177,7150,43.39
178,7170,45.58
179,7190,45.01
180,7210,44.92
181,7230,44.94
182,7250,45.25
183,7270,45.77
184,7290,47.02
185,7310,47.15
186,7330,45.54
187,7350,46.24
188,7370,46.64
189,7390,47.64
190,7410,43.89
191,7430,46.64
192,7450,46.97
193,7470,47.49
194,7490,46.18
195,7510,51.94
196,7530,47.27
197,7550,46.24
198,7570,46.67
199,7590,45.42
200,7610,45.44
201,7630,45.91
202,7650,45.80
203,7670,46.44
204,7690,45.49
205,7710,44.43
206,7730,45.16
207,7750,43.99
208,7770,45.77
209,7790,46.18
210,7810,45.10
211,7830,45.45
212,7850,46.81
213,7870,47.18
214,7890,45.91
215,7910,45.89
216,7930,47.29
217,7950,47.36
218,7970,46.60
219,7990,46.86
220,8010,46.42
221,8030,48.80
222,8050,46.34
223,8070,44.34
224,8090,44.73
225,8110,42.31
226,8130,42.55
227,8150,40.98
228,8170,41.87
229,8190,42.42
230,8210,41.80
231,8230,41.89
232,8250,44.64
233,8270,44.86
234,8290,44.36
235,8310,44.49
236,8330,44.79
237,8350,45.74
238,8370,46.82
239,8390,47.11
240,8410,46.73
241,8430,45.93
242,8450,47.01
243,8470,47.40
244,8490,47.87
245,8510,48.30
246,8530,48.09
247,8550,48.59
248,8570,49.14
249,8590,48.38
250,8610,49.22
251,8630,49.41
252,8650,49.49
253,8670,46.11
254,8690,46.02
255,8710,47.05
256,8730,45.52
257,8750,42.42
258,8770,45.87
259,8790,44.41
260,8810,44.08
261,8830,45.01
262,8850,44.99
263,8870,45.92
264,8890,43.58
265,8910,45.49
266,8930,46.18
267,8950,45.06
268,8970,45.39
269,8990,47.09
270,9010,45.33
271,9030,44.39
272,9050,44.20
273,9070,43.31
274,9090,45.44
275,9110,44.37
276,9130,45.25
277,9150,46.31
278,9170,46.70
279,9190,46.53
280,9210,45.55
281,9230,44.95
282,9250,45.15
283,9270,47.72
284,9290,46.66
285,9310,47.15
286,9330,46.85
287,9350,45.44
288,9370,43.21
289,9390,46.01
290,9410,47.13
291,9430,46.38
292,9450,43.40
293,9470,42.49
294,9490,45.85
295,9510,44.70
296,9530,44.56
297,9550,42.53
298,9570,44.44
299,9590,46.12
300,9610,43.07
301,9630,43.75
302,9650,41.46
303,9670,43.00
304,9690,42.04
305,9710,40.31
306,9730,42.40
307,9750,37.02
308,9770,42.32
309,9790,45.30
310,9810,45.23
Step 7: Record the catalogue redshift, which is 0.141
